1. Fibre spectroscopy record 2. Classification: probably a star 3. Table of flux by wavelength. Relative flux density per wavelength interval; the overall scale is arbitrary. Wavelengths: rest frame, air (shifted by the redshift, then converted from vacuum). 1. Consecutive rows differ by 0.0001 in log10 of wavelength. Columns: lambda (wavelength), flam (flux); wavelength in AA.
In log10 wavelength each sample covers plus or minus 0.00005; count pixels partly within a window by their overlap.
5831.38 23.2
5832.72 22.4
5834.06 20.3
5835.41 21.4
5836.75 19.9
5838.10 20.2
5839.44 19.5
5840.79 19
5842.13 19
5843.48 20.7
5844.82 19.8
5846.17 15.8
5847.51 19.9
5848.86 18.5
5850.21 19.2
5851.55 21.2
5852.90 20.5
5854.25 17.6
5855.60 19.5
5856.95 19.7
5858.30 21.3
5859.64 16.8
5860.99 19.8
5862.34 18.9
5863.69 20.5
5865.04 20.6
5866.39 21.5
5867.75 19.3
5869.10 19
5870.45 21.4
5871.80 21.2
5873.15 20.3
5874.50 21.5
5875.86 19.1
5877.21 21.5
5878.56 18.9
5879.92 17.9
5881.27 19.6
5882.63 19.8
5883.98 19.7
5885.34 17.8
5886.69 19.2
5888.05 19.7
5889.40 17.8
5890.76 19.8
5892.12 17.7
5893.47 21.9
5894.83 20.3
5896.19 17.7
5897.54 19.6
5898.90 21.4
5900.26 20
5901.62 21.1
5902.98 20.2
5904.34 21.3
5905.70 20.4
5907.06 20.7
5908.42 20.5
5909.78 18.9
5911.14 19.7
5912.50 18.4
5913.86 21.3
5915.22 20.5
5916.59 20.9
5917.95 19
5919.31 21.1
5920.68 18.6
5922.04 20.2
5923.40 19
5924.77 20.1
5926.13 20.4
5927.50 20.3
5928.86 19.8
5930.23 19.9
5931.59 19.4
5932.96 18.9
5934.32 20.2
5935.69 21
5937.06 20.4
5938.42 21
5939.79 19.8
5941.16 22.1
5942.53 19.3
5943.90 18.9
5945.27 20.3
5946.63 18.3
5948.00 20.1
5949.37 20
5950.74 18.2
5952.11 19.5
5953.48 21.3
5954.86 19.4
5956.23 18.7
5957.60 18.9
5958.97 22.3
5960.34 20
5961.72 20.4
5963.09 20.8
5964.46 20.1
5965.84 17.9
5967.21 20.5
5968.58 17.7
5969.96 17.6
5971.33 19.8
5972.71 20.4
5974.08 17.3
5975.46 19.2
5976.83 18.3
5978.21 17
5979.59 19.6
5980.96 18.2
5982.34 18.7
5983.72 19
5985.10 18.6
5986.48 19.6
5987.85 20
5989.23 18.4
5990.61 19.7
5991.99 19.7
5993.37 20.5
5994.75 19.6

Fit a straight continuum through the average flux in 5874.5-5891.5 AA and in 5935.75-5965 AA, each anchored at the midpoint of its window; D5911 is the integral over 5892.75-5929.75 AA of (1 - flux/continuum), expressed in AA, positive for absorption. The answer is -1.0 AA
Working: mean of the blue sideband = 19.3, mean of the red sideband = 20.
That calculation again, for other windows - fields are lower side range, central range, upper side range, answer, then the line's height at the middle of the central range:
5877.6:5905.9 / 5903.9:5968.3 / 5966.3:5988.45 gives -2.5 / 19.2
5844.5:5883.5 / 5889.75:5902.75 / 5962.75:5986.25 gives -0.3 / 19.4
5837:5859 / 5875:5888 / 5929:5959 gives 0.2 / 19.6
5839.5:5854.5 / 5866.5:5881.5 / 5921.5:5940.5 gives -0.4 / 19.5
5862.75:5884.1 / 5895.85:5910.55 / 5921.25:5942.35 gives -0.1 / 20.1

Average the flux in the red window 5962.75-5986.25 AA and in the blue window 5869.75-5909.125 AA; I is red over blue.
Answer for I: 0.95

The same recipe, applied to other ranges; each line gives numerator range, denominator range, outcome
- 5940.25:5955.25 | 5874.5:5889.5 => 1.02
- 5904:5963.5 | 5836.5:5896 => 1.02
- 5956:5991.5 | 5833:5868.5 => 0.98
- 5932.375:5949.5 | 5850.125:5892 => 1.02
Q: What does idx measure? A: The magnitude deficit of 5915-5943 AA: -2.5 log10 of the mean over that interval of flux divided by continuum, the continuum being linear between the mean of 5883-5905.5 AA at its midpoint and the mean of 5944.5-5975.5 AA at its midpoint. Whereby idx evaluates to -0.03 mag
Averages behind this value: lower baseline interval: 19.7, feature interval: 20.1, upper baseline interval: 19.5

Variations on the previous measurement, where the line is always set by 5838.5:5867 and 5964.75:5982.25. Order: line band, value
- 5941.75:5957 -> -0.036 mag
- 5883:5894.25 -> 0.001 mag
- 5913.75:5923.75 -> -0.055 mag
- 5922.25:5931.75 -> -0.051 mag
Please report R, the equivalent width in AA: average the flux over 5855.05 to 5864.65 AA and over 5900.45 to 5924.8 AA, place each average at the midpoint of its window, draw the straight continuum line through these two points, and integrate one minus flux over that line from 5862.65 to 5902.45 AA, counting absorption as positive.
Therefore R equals -0.1 AA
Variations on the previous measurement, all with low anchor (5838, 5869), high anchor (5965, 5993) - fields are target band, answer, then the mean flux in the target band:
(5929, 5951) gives -0.9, 19.9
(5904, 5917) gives -0.7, 20.2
